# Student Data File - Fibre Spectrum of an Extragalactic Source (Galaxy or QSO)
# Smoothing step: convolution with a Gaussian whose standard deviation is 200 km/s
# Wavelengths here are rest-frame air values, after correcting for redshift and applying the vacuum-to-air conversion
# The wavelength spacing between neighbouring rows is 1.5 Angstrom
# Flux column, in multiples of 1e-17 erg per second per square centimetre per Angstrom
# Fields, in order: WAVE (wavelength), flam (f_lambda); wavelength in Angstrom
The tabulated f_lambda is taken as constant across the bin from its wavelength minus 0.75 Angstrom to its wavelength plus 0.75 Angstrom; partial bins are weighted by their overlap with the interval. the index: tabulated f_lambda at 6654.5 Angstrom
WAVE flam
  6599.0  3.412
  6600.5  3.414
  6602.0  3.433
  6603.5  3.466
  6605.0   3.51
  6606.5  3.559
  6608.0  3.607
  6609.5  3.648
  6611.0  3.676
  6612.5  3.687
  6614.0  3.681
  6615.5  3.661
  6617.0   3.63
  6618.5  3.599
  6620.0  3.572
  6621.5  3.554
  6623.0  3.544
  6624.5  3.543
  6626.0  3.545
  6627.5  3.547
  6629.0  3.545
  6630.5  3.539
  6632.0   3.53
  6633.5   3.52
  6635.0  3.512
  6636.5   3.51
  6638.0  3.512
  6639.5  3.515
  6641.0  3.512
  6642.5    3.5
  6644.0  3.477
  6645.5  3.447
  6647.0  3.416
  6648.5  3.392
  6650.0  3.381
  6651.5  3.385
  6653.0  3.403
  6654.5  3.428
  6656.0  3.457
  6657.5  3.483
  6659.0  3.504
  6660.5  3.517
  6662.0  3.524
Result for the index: 3.428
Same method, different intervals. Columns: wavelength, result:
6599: 3.412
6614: 3.681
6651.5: 3.385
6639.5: 3.515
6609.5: 3.648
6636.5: 3.51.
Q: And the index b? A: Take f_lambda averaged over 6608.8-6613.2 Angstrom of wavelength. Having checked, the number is 3.67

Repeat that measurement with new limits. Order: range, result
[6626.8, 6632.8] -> 3.54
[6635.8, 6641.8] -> 3.51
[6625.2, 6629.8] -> 3.55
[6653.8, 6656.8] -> 3.44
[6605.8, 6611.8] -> 3.62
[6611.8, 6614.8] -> 3.68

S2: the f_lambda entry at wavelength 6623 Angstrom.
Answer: 3.544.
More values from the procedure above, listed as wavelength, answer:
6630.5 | 3.539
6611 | 3.676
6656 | 3.457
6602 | 3.433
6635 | 3.512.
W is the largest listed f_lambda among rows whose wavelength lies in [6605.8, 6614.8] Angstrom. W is 3.687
